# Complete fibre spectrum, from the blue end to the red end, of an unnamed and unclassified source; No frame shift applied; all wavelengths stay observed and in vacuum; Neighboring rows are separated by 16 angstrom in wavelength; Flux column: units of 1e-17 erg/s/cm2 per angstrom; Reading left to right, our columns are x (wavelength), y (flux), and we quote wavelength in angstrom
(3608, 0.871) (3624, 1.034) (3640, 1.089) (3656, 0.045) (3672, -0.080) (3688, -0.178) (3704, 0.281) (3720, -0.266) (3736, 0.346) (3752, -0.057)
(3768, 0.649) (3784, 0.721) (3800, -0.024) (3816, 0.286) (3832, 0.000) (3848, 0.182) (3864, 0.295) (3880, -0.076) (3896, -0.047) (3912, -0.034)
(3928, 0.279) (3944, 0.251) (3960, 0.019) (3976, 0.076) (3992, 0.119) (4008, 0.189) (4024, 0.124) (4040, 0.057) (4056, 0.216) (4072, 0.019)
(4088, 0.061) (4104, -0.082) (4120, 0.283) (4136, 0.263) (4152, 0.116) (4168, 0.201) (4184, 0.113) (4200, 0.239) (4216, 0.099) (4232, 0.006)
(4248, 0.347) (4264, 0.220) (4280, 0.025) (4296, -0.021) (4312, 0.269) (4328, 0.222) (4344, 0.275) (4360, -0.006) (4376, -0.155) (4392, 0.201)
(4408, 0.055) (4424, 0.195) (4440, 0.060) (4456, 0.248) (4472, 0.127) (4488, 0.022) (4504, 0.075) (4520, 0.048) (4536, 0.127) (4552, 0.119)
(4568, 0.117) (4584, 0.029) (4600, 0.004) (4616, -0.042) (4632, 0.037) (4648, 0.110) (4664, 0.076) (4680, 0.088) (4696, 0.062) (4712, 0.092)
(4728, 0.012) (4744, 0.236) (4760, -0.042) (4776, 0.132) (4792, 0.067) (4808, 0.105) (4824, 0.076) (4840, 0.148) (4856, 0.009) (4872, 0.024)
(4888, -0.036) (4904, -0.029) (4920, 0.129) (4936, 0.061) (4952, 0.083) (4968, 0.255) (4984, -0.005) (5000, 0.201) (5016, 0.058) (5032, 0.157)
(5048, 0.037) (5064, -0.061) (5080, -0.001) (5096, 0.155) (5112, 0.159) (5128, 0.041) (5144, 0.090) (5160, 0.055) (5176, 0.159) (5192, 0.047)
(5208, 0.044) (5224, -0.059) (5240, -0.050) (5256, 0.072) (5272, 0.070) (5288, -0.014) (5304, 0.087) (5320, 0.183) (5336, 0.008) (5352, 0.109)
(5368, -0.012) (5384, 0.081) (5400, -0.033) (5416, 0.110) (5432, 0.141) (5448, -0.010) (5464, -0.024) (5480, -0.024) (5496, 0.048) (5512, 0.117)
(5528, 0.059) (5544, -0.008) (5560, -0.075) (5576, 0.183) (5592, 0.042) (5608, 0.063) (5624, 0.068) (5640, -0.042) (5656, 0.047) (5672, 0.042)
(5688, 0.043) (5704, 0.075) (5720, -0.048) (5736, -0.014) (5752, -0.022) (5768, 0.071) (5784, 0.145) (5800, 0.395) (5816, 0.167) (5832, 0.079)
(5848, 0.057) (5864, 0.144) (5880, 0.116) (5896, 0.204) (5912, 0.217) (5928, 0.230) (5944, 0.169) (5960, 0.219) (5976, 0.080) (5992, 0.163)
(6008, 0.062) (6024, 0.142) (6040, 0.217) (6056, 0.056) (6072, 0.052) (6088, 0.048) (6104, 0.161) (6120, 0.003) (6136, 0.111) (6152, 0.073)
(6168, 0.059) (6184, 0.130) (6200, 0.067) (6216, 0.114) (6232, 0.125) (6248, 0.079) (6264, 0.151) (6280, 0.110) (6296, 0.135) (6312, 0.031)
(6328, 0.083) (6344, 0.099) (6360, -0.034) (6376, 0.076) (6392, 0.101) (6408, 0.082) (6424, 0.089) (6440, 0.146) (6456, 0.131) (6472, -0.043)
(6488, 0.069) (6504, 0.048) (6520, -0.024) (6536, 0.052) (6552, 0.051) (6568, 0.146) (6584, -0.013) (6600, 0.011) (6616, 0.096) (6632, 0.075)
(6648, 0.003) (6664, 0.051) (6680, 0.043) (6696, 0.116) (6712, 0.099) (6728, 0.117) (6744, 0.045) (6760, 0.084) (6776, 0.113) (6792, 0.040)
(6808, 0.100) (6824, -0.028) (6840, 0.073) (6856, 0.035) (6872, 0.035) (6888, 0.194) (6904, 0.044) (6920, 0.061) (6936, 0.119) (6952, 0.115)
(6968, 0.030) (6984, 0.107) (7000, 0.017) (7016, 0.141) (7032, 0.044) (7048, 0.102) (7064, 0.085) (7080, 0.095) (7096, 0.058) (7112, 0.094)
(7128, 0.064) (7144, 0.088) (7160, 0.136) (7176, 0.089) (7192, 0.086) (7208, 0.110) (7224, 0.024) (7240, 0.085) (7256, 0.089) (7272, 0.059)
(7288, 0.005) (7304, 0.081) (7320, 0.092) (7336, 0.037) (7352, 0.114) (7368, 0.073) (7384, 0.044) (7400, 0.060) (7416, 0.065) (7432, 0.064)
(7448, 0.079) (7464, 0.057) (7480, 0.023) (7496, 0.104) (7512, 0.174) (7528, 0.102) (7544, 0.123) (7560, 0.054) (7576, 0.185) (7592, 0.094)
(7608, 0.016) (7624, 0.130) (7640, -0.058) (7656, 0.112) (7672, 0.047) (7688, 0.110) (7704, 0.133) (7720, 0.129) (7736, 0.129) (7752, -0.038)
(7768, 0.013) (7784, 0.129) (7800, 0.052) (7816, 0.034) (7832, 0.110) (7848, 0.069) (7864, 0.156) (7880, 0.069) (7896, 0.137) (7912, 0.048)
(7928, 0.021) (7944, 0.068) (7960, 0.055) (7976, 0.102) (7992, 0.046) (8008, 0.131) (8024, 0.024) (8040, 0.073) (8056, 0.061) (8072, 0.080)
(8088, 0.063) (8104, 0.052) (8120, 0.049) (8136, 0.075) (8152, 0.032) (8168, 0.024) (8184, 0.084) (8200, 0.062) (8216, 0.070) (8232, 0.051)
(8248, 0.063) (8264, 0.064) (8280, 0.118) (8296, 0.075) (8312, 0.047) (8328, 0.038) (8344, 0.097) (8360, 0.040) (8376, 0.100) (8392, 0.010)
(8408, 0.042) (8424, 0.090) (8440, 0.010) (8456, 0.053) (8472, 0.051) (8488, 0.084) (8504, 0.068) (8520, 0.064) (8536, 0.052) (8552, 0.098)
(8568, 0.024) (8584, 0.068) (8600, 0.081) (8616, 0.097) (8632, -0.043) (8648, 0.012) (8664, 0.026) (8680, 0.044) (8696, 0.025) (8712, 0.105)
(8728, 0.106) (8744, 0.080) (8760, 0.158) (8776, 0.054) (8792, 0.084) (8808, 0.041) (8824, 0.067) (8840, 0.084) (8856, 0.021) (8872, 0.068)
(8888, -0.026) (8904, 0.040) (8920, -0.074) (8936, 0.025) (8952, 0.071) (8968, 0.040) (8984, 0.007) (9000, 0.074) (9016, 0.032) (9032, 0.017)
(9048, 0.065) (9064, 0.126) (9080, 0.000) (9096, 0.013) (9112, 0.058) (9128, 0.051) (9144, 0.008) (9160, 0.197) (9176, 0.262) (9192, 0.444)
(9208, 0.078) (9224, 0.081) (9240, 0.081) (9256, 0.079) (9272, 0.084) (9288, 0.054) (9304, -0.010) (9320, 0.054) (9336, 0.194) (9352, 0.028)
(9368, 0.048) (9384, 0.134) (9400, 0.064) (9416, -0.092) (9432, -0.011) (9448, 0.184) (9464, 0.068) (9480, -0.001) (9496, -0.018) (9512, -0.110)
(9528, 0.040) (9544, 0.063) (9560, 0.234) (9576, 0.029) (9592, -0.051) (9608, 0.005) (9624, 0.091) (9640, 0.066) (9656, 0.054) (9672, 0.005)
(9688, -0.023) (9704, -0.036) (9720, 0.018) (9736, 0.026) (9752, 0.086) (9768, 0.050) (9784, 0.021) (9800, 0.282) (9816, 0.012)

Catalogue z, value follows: 1.46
